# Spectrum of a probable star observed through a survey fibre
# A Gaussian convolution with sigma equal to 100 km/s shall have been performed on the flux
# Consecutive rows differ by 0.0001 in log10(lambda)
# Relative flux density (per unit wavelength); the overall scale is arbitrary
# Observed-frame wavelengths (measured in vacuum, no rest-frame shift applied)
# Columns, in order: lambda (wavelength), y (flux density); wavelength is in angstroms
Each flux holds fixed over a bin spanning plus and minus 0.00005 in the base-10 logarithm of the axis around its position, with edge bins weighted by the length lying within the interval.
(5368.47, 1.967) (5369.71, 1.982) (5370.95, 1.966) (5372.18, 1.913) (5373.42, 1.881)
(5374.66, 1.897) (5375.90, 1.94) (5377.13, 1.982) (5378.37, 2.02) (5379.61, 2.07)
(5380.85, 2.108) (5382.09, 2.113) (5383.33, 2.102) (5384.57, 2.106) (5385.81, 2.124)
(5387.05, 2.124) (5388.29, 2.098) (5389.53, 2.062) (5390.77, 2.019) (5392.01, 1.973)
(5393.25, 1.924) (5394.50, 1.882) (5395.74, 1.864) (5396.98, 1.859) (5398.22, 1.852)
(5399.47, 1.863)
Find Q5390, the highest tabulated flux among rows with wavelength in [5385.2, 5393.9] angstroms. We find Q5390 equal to 2.124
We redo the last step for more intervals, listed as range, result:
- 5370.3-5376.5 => 1.966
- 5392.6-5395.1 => 1.924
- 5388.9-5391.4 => 2.062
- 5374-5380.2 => 2.07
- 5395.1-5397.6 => 1.864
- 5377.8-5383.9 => 2.113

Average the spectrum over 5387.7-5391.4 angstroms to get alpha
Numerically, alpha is 2.06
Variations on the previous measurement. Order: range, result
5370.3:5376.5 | 1.92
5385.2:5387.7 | 2.12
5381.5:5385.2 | 2.11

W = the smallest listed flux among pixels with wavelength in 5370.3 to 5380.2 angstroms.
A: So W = 1.881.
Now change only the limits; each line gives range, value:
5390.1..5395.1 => 1.882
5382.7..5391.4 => 2.019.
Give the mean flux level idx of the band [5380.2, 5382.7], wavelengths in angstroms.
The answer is 2.11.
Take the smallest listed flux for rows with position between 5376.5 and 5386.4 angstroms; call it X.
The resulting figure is 1.982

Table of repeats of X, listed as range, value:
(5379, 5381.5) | 2.07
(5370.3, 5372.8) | 1.913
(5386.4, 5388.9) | 2.098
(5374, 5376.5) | 1.897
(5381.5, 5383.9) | 2.102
